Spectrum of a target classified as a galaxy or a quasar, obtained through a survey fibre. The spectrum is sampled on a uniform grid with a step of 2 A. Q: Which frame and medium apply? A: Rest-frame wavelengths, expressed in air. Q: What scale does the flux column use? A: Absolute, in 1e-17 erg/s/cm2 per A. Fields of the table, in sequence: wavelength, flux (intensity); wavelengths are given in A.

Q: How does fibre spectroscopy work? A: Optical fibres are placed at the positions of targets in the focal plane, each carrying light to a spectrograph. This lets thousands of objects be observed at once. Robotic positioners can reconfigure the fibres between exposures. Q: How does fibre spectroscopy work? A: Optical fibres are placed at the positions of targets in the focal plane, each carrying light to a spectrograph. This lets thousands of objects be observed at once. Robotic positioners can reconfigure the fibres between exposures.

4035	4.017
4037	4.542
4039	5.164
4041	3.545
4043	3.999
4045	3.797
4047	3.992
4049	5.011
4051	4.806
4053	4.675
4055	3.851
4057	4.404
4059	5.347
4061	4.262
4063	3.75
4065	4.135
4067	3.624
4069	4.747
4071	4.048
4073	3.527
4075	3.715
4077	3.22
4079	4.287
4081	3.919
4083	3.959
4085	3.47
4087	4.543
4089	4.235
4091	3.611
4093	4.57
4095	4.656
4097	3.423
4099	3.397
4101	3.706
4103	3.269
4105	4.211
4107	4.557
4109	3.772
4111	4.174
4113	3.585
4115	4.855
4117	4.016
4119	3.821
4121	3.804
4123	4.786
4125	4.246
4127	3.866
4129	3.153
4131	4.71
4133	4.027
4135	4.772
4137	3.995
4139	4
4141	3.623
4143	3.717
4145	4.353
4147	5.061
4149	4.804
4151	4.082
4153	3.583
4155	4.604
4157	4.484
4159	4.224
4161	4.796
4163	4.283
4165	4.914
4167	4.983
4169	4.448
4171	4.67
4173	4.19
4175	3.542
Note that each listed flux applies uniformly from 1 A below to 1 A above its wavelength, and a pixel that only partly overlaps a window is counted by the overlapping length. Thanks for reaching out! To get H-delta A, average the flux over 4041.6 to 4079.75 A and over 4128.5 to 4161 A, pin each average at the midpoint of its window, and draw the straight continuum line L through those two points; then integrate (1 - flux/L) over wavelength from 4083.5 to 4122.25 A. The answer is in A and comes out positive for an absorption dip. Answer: 1.9 A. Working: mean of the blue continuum 4.16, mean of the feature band 3.99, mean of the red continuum 4.23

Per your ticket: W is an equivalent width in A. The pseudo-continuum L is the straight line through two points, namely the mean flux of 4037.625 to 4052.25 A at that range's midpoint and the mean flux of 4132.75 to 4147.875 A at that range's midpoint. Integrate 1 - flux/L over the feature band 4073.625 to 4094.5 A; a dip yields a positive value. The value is 1.6 A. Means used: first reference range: 4.34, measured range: 3.96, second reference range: 4.19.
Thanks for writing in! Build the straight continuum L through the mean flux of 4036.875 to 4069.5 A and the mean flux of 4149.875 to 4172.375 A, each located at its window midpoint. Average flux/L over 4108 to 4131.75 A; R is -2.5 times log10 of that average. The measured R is 0.09 mag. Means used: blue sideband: 4.32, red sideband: 4.46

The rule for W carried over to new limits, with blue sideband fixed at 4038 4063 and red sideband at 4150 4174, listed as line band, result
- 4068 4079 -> 1.3 A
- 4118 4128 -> 0.7 A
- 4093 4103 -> 1.3 A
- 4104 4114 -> 0.8 A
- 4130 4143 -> 0.8 A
